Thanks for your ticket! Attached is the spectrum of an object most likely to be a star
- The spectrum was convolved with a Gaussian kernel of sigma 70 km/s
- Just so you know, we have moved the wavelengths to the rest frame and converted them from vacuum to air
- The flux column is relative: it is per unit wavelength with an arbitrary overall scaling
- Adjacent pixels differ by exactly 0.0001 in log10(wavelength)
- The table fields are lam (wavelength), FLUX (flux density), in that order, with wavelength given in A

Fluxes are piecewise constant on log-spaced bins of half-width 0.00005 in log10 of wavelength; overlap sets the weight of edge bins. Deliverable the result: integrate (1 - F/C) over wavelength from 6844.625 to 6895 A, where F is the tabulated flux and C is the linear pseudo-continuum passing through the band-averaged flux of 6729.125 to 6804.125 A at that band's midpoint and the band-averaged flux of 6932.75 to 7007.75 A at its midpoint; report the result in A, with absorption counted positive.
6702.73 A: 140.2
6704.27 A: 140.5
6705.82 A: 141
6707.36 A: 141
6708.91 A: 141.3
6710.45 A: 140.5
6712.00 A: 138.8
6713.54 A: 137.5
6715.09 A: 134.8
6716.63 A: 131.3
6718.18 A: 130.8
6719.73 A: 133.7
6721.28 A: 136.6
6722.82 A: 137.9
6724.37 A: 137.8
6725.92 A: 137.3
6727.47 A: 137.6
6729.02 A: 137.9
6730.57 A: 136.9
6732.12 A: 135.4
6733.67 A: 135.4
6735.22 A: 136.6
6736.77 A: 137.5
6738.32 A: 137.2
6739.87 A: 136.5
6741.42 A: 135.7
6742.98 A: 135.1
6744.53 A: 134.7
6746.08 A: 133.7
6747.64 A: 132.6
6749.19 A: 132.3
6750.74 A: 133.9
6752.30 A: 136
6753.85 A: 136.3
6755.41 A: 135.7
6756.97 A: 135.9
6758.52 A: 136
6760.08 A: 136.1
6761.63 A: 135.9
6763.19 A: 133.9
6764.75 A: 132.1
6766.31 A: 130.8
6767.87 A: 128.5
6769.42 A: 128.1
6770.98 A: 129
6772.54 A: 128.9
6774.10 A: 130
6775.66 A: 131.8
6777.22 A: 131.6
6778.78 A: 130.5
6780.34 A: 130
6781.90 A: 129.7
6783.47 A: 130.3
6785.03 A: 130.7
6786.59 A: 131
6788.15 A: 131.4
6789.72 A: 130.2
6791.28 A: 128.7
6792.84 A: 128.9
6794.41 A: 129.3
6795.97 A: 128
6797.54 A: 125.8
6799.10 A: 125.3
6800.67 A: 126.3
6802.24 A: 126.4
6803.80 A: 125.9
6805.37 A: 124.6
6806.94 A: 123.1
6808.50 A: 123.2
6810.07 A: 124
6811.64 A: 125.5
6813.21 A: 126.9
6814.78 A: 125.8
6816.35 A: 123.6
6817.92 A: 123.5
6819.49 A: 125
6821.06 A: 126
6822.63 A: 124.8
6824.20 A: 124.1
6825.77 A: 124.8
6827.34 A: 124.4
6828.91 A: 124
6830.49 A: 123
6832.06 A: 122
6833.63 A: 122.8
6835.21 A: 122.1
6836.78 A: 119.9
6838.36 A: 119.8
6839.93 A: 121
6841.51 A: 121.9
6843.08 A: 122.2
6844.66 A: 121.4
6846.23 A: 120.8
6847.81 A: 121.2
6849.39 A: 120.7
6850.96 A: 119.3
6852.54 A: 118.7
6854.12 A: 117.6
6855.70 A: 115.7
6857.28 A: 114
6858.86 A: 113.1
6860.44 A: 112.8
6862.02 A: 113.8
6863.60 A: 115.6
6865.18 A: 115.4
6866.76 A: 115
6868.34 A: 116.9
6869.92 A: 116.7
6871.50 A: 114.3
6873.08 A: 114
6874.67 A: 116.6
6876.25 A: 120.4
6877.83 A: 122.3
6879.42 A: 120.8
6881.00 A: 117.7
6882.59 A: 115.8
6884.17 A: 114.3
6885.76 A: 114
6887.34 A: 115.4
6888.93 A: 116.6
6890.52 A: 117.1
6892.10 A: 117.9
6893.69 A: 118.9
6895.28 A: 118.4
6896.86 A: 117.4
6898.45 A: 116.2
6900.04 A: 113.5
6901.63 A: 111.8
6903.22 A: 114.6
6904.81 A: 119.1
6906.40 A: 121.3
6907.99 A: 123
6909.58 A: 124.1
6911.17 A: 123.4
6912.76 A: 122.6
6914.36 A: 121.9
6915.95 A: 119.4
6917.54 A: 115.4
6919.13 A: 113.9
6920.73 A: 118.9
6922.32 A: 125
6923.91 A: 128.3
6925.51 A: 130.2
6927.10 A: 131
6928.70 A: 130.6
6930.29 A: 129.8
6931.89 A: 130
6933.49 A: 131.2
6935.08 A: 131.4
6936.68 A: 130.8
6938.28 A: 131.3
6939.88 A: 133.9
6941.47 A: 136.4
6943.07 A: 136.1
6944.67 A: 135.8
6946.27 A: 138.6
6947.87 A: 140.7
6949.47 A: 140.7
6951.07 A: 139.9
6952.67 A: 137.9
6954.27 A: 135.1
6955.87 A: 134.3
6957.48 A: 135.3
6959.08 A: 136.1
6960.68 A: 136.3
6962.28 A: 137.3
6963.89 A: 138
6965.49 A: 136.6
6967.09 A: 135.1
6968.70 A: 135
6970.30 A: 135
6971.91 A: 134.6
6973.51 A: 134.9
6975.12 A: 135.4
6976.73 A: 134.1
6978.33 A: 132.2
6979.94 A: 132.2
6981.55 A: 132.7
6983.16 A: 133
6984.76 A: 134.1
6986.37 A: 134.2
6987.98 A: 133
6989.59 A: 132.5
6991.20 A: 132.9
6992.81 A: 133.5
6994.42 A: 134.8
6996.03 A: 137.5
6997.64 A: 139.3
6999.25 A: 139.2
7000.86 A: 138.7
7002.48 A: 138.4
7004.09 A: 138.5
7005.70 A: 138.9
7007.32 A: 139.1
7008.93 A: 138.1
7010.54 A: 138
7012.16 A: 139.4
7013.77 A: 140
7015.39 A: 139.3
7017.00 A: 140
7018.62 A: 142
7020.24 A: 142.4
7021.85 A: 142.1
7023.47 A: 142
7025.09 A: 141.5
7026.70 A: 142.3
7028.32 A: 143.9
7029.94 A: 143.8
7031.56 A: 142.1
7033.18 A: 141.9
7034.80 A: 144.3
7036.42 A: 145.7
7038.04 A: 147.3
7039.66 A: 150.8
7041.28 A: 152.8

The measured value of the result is 6.4 A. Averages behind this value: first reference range 132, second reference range 136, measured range 117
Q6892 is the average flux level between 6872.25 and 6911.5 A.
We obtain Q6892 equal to 118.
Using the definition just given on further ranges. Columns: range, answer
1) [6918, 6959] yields 132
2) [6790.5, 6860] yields 123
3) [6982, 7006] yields 136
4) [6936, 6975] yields 136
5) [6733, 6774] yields 134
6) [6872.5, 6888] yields 117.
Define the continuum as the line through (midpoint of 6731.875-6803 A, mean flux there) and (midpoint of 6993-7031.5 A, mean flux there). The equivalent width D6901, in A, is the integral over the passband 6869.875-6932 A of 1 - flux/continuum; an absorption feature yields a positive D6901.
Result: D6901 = 7.6 A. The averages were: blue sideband 132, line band 120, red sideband 140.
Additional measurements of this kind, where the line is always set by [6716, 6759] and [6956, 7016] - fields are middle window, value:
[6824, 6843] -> 1.9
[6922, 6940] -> 0.7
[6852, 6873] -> 3.2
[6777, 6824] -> 3.0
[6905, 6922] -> 1.9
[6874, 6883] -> 1.1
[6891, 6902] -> 1.6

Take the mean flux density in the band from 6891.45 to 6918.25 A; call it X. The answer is 119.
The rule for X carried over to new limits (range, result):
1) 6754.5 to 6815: 129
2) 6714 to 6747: 136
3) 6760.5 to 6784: 131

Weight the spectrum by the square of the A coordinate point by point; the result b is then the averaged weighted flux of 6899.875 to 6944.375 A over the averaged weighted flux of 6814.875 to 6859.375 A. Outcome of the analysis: 1.1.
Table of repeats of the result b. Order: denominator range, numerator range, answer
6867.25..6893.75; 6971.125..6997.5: 1.18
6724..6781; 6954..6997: 1.07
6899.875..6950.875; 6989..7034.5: 1.13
